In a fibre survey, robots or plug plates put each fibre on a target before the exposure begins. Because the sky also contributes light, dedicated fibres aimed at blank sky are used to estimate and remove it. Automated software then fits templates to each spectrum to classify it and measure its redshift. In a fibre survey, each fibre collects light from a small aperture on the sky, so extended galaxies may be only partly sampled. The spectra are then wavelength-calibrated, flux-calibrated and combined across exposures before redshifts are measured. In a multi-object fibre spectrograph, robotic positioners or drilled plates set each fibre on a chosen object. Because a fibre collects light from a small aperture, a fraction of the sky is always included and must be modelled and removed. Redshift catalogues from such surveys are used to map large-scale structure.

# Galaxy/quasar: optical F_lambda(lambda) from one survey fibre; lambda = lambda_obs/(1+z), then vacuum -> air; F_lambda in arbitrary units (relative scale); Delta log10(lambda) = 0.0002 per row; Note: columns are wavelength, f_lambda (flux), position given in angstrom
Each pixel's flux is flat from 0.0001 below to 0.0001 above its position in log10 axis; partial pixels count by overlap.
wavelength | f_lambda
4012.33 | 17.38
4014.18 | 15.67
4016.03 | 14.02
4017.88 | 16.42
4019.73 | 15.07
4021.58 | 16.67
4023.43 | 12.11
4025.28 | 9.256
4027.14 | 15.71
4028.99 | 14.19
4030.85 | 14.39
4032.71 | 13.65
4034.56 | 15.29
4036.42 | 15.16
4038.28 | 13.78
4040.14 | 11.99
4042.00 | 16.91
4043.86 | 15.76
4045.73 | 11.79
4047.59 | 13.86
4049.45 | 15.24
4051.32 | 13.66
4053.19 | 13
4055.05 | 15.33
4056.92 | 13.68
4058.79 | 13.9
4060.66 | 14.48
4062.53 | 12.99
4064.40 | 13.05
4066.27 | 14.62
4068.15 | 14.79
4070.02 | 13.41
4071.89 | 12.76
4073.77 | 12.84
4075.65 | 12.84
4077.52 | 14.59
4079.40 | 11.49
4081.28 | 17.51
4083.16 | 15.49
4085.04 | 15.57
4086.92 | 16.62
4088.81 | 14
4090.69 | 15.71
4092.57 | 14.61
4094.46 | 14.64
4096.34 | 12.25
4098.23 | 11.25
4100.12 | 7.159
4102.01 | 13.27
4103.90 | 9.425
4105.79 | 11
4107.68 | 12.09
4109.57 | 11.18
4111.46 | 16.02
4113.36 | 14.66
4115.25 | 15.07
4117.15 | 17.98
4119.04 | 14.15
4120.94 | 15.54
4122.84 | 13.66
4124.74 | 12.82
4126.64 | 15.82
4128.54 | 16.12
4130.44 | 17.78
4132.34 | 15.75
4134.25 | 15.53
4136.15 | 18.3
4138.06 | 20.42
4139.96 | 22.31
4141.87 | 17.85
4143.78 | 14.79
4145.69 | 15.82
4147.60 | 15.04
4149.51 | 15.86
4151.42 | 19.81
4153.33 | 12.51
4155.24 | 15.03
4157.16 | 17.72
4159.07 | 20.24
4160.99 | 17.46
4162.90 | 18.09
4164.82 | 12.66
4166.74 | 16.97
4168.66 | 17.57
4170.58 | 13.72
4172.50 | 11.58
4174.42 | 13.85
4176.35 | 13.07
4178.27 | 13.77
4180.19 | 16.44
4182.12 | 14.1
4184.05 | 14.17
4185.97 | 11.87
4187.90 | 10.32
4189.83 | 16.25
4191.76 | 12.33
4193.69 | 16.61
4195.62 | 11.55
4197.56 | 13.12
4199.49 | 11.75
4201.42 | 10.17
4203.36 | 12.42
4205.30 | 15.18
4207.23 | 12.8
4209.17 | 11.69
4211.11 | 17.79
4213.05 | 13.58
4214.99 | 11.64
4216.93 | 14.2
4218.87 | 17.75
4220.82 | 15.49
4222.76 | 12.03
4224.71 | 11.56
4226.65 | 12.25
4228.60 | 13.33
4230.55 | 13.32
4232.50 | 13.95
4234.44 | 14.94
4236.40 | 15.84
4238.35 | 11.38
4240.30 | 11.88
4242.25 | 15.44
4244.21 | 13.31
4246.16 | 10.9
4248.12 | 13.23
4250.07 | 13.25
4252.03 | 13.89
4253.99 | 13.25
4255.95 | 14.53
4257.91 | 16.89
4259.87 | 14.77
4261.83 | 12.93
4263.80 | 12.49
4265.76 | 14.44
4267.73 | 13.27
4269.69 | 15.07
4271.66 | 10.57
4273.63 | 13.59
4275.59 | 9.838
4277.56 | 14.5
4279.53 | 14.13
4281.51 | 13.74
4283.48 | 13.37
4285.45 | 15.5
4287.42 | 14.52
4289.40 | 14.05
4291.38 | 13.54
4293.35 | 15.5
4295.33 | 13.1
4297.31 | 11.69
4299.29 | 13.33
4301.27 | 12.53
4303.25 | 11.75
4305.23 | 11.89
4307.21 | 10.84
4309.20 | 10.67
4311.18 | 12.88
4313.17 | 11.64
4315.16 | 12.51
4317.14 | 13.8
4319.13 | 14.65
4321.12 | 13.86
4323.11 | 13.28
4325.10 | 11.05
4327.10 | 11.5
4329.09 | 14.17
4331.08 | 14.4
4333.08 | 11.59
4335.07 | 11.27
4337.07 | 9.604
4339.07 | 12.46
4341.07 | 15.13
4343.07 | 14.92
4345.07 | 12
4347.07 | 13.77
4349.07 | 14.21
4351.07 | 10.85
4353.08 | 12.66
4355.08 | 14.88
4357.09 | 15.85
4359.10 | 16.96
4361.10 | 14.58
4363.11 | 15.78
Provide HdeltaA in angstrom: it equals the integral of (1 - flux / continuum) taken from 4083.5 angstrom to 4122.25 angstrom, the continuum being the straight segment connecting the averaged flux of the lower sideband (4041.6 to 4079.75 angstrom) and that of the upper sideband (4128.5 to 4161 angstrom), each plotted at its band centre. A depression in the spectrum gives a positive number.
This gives 4.6 angstrom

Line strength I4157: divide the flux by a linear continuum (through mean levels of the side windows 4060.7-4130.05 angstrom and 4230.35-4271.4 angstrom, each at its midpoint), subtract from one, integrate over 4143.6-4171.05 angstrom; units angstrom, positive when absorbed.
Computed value -5.0 angstrom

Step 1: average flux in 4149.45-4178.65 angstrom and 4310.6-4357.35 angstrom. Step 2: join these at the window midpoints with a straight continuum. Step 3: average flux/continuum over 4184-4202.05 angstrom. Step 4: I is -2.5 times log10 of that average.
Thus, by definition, 0.19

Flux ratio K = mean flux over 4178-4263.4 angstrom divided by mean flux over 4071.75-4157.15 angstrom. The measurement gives 0.92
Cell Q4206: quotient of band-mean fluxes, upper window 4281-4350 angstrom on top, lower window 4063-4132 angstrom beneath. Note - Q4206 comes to 0.9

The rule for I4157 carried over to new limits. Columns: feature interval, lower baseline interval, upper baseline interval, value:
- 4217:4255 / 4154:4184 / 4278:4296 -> 3.04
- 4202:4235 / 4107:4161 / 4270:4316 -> 1.59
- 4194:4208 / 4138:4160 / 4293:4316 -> 2.62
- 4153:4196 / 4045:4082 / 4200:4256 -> -3.81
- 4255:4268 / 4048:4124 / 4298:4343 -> -1.40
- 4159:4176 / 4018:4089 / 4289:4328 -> -2.45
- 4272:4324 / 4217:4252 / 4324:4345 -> -0.54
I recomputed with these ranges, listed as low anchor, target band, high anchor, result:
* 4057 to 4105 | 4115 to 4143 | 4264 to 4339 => -0.23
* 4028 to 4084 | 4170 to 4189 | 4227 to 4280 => 0.03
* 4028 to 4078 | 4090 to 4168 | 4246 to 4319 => -0.11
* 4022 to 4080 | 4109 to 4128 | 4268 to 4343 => -0.09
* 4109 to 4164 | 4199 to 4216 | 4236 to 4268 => 0.13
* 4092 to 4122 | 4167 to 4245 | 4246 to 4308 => -0.03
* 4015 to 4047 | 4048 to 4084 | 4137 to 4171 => 0.08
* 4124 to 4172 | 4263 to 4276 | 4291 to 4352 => 0.08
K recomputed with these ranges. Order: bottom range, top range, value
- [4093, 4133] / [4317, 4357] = 0.95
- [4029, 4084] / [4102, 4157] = 1.10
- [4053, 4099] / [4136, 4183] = 1.15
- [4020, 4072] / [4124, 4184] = 1.15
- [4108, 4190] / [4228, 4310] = 0.86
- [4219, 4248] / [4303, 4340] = 0.92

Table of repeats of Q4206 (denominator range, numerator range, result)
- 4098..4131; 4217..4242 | 1.01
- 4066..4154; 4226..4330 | 0.90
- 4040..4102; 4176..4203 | 0.95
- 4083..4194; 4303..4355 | 0.85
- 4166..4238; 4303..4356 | 0.92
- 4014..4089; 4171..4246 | 0.95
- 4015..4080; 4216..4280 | 0.97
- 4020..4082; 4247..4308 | 0.96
